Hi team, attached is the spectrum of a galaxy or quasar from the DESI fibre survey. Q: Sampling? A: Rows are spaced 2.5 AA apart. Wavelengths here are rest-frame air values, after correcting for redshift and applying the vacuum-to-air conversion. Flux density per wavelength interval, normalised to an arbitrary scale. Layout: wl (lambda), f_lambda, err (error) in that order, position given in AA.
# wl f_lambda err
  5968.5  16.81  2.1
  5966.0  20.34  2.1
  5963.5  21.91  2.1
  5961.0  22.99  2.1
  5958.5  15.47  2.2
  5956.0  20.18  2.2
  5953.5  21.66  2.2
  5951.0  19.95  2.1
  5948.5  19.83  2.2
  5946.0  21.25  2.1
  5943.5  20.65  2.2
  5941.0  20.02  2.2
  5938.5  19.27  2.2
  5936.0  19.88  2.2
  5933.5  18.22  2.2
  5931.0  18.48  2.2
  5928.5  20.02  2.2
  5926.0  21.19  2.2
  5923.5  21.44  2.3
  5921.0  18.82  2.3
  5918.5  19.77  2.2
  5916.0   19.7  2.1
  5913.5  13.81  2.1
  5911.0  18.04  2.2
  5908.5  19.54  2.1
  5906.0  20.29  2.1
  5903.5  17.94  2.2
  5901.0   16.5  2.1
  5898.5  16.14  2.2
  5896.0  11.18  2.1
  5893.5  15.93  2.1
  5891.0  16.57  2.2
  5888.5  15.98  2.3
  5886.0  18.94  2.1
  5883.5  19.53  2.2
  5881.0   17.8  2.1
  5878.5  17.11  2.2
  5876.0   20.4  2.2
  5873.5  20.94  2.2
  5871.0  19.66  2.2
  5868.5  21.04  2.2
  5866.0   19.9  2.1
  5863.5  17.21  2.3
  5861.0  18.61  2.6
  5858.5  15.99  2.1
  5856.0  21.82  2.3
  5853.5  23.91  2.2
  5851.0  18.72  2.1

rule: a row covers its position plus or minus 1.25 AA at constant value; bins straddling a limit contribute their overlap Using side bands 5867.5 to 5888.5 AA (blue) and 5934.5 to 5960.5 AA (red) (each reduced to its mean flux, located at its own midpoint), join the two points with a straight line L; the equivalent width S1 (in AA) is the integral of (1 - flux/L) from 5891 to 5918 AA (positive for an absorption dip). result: 3.5 AA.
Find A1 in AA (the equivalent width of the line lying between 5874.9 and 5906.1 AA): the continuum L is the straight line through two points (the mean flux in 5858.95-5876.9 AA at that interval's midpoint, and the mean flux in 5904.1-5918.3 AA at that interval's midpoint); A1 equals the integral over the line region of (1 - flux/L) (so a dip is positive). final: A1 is 3.0 AA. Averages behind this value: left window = 19.5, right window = 18.4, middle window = 17.1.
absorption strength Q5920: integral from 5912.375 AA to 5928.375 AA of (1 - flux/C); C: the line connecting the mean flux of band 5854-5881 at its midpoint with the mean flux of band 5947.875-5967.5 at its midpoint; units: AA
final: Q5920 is 0.5 AA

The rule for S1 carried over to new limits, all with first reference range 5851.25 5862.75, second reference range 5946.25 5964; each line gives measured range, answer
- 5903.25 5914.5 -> 1.2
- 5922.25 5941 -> 0.3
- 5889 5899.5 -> 2.6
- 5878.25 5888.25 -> 0.9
